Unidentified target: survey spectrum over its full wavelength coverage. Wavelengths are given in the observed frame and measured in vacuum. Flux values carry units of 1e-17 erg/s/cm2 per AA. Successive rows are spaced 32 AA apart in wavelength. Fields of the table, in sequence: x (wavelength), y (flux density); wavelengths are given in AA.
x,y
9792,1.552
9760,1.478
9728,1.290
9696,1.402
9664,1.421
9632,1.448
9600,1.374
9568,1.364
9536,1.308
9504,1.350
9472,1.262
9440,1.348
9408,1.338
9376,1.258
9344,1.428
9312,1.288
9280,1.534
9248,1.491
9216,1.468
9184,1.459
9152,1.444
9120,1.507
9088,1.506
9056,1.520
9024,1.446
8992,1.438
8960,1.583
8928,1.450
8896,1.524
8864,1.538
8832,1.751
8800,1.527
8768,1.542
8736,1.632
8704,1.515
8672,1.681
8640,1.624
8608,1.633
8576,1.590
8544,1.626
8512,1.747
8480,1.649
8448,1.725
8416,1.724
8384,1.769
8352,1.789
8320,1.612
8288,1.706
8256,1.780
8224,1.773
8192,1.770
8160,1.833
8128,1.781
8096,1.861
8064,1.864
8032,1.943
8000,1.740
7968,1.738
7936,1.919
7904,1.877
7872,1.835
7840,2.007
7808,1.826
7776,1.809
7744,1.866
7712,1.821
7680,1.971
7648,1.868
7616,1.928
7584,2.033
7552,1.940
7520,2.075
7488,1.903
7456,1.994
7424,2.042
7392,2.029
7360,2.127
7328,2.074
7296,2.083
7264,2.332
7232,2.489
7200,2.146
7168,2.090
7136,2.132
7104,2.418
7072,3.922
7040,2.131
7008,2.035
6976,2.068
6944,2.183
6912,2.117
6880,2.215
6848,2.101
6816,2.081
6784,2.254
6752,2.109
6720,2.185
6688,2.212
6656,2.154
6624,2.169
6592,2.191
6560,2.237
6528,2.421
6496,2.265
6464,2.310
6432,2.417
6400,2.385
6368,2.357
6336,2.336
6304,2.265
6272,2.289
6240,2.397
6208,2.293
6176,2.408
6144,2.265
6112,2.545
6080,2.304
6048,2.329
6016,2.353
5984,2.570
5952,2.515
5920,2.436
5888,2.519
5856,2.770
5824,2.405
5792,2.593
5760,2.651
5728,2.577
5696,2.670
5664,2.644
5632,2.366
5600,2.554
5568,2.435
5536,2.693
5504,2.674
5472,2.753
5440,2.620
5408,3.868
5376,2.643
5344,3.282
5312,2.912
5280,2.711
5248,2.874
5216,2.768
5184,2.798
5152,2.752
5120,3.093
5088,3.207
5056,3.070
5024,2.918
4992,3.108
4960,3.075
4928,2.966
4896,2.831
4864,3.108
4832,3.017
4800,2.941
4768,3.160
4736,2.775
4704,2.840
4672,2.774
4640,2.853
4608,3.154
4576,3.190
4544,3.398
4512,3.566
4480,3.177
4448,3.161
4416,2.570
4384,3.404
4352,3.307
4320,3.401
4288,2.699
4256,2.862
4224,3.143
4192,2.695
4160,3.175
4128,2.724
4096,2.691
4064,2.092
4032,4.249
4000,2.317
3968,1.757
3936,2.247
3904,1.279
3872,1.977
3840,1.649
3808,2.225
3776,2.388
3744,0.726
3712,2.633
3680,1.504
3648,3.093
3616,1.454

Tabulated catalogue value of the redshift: 0.08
